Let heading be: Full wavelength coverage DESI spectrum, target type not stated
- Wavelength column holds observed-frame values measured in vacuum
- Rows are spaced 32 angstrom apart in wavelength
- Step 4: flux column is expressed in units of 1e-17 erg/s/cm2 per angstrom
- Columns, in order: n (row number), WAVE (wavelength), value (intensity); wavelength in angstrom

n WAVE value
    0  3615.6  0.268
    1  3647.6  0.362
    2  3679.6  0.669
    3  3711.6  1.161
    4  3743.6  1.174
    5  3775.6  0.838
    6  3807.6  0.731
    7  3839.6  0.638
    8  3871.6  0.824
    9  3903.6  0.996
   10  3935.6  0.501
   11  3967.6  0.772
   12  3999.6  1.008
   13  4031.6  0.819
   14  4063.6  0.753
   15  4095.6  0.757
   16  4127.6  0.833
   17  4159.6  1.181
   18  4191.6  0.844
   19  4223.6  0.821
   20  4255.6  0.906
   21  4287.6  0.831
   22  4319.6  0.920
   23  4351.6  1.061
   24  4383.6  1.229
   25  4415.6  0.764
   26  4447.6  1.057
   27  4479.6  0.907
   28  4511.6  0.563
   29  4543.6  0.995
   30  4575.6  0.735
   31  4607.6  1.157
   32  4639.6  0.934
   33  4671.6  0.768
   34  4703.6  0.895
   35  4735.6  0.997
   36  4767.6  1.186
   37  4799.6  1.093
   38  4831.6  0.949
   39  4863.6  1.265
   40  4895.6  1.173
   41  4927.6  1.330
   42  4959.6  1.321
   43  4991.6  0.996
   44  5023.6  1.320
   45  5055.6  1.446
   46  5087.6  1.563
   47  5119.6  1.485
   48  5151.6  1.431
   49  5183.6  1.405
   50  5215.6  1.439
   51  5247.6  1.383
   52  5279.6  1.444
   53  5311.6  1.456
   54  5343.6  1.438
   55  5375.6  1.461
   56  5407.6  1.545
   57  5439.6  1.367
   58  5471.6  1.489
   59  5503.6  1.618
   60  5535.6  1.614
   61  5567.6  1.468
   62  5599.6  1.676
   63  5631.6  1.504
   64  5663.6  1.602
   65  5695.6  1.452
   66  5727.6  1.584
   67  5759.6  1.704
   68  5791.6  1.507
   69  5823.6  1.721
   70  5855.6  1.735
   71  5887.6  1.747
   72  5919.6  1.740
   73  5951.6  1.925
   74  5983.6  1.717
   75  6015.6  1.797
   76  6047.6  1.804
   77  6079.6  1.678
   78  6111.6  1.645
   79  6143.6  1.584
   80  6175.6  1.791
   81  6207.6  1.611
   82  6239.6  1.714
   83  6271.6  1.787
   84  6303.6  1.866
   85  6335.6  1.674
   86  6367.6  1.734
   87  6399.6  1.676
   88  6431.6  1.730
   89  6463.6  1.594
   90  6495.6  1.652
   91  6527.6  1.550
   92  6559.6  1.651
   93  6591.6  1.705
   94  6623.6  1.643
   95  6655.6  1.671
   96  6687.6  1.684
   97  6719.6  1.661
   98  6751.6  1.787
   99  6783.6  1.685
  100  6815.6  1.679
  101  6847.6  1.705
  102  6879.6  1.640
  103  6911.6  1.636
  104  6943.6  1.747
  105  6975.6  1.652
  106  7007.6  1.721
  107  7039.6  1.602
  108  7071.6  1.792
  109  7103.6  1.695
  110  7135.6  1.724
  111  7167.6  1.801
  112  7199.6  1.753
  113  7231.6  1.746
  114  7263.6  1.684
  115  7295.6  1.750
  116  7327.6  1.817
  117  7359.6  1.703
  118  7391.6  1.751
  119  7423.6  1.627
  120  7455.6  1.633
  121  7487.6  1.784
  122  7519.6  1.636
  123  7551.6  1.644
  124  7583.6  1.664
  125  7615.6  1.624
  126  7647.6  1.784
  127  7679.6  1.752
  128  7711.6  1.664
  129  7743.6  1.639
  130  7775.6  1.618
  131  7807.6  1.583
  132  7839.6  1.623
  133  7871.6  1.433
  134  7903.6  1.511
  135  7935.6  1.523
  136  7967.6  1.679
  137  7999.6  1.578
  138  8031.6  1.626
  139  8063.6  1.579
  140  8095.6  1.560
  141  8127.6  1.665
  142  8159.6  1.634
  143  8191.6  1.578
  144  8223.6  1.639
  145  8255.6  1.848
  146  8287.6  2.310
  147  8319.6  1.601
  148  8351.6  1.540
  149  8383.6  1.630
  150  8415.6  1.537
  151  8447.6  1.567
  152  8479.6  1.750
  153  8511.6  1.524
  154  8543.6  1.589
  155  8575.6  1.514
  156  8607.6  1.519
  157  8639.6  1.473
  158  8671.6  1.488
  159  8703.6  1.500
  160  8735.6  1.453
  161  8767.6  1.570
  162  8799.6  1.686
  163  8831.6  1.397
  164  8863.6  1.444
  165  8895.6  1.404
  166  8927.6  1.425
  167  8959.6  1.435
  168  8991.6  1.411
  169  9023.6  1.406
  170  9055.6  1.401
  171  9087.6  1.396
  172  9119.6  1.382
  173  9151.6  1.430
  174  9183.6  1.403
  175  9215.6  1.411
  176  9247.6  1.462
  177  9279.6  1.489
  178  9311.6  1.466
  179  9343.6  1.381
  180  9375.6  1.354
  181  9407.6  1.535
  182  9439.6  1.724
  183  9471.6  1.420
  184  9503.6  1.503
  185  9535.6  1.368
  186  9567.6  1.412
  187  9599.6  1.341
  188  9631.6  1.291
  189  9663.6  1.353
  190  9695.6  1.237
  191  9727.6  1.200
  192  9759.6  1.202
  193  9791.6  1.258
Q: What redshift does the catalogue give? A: 0.260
